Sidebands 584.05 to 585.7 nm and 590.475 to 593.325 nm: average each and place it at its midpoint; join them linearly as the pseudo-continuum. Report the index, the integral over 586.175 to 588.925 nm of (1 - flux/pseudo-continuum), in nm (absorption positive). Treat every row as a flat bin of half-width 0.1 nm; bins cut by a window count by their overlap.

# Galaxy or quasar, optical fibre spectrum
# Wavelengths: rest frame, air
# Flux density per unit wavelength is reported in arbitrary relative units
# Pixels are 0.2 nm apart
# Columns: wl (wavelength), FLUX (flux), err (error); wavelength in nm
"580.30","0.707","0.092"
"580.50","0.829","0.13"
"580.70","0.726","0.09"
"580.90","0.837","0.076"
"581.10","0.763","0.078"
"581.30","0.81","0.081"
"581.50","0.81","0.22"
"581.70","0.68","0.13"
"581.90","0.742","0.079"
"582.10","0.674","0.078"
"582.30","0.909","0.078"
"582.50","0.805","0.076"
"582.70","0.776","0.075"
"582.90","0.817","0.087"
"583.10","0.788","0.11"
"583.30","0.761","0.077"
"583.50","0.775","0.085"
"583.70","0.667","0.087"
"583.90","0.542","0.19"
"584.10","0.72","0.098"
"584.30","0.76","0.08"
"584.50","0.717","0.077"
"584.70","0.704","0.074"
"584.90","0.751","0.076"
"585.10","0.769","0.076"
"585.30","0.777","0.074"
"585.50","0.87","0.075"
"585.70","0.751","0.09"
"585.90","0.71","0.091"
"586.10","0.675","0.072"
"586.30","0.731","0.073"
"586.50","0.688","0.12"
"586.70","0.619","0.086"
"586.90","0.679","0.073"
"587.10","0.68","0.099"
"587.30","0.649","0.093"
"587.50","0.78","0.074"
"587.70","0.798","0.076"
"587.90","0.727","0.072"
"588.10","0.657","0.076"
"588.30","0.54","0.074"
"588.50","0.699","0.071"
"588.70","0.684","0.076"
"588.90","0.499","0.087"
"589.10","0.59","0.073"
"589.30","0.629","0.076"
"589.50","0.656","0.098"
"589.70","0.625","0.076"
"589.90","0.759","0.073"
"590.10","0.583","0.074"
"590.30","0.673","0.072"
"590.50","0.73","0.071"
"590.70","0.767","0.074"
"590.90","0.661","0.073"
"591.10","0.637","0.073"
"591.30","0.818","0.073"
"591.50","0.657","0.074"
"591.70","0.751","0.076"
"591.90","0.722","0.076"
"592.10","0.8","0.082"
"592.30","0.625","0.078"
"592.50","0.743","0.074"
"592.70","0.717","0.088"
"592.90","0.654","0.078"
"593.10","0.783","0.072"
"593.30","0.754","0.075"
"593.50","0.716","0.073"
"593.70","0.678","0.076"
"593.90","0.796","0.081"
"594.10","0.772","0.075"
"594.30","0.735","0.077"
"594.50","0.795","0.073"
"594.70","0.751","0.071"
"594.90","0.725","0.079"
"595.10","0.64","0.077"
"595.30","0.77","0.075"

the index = 0.244 nm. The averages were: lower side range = 0.759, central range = 0.678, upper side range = 0.72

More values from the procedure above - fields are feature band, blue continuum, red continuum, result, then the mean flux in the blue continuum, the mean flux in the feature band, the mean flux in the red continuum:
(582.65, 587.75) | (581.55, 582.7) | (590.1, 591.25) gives 0.07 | 0.765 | 0.728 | 0.689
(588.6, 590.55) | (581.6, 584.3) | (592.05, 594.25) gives 0.25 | 0.743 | 0.641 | 0.729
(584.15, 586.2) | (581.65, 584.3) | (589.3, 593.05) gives -0.04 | 0.745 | 0.748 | 0.698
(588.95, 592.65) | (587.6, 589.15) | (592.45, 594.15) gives 0.02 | 0.651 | 0.688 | 0.733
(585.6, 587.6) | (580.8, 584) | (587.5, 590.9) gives 0.02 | 0.76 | 0.696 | 0.667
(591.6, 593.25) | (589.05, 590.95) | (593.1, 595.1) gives -0.03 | 0.67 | 0.725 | 0.743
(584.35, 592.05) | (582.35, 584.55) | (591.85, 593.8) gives 0.37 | 0.743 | 0.696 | 0.719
